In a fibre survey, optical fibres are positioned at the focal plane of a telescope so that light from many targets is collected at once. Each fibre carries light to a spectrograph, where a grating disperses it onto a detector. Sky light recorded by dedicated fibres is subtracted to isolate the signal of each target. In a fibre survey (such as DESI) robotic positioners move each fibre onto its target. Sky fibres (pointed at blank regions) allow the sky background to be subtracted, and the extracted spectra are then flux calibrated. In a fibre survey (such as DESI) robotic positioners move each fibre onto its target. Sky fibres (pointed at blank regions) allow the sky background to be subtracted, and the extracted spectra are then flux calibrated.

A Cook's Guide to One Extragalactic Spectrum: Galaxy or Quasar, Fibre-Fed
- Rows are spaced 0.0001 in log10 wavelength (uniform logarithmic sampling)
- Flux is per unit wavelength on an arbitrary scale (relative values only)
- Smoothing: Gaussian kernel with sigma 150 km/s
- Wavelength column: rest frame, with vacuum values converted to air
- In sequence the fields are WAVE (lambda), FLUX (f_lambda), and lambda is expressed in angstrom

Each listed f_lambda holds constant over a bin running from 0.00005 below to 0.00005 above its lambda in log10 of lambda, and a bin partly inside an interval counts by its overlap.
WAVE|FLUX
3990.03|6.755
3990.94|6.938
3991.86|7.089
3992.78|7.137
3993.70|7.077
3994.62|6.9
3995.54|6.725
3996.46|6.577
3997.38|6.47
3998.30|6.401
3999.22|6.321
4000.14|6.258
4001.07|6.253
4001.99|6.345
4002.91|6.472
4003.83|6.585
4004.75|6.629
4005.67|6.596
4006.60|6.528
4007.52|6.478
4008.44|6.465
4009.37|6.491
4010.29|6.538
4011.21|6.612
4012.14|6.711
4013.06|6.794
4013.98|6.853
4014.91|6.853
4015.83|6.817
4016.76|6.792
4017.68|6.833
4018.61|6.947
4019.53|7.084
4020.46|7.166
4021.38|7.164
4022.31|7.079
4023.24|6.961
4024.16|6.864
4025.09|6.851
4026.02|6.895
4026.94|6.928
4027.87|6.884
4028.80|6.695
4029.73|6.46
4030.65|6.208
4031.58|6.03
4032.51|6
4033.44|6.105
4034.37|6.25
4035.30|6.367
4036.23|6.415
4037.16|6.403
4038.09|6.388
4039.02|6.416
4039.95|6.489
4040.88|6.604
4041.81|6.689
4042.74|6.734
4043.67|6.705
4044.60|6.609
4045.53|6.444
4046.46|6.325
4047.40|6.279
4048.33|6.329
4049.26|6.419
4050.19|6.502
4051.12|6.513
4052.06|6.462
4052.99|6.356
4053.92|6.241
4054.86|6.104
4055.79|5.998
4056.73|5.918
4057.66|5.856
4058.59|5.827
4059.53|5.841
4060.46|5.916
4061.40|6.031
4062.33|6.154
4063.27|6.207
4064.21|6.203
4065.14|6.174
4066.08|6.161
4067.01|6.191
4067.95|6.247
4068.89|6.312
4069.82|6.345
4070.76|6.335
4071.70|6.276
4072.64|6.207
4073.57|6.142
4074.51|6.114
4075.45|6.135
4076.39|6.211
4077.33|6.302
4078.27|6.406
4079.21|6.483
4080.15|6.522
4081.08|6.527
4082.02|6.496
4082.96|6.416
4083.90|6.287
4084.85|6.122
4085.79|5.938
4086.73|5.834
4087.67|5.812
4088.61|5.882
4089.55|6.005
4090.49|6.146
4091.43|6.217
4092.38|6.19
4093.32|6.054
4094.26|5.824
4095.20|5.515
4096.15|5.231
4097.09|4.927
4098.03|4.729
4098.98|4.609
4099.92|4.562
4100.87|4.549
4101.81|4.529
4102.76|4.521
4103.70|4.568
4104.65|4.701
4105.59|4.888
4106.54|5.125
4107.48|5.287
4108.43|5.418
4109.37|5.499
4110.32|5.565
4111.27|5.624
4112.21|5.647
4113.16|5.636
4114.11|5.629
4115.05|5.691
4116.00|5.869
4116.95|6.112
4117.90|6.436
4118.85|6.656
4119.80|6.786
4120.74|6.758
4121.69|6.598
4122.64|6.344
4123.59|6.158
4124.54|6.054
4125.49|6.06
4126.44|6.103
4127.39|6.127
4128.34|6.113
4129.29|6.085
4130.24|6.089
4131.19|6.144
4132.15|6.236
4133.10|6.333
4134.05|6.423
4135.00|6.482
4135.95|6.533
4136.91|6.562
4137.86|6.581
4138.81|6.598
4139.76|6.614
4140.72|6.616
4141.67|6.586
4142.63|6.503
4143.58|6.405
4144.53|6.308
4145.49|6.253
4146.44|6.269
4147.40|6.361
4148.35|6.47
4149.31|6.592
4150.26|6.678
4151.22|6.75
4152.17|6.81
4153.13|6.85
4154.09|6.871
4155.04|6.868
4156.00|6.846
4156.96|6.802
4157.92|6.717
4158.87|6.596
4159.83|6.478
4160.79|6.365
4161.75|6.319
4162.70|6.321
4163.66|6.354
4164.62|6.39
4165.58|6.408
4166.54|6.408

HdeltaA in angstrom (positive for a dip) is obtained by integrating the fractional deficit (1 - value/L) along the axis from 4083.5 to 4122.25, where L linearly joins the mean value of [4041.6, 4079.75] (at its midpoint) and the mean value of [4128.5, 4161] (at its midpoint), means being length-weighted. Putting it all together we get 4.7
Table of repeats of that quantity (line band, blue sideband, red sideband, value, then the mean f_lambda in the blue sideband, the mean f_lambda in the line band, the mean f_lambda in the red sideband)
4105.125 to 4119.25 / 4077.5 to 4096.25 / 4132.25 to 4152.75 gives 1.4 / 6.12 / 5.67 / 6.51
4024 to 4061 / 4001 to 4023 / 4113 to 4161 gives 1.5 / 6.72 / 6.38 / 6.41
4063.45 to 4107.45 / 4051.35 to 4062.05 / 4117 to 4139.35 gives 2.7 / 6.06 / 5.8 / 6.36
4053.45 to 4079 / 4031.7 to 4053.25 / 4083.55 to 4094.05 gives 0.3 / 6.42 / 6.15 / 6.03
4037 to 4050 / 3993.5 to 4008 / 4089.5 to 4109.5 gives -1.2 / 6.53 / 6.49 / 5.21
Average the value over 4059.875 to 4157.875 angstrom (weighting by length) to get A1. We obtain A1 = 6.07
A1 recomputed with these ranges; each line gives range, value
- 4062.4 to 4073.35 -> 6.24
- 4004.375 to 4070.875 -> 6.47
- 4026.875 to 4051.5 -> 6.44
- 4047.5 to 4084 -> 6.24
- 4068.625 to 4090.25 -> 6.22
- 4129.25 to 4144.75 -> 6.43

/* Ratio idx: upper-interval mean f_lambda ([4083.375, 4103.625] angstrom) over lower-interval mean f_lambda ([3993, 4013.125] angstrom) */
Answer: 0.84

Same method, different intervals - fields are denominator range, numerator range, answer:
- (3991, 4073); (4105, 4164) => 0.97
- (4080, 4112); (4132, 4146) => 1.17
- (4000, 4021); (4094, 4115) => 0.77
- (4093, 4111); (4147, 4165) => 1.31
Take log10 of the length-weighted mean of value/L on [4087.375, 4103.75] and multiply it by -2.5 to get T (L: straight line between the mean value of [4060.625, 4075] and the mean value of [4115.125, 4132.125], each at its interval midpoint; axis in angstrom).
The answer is 0.166 mag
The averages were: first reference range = 6.2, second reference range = 6.25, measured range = 5.34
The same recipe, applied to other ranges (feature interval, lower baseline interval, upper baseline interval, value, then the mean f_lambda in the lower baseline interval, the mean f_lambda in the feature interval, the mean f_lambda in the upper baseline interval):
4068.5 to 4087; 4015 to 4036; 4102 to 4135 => -0.008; 6.7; 6.28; 5.86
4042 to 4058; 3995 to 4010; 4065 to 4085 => 0.001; 6.48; 6.35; 6.29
